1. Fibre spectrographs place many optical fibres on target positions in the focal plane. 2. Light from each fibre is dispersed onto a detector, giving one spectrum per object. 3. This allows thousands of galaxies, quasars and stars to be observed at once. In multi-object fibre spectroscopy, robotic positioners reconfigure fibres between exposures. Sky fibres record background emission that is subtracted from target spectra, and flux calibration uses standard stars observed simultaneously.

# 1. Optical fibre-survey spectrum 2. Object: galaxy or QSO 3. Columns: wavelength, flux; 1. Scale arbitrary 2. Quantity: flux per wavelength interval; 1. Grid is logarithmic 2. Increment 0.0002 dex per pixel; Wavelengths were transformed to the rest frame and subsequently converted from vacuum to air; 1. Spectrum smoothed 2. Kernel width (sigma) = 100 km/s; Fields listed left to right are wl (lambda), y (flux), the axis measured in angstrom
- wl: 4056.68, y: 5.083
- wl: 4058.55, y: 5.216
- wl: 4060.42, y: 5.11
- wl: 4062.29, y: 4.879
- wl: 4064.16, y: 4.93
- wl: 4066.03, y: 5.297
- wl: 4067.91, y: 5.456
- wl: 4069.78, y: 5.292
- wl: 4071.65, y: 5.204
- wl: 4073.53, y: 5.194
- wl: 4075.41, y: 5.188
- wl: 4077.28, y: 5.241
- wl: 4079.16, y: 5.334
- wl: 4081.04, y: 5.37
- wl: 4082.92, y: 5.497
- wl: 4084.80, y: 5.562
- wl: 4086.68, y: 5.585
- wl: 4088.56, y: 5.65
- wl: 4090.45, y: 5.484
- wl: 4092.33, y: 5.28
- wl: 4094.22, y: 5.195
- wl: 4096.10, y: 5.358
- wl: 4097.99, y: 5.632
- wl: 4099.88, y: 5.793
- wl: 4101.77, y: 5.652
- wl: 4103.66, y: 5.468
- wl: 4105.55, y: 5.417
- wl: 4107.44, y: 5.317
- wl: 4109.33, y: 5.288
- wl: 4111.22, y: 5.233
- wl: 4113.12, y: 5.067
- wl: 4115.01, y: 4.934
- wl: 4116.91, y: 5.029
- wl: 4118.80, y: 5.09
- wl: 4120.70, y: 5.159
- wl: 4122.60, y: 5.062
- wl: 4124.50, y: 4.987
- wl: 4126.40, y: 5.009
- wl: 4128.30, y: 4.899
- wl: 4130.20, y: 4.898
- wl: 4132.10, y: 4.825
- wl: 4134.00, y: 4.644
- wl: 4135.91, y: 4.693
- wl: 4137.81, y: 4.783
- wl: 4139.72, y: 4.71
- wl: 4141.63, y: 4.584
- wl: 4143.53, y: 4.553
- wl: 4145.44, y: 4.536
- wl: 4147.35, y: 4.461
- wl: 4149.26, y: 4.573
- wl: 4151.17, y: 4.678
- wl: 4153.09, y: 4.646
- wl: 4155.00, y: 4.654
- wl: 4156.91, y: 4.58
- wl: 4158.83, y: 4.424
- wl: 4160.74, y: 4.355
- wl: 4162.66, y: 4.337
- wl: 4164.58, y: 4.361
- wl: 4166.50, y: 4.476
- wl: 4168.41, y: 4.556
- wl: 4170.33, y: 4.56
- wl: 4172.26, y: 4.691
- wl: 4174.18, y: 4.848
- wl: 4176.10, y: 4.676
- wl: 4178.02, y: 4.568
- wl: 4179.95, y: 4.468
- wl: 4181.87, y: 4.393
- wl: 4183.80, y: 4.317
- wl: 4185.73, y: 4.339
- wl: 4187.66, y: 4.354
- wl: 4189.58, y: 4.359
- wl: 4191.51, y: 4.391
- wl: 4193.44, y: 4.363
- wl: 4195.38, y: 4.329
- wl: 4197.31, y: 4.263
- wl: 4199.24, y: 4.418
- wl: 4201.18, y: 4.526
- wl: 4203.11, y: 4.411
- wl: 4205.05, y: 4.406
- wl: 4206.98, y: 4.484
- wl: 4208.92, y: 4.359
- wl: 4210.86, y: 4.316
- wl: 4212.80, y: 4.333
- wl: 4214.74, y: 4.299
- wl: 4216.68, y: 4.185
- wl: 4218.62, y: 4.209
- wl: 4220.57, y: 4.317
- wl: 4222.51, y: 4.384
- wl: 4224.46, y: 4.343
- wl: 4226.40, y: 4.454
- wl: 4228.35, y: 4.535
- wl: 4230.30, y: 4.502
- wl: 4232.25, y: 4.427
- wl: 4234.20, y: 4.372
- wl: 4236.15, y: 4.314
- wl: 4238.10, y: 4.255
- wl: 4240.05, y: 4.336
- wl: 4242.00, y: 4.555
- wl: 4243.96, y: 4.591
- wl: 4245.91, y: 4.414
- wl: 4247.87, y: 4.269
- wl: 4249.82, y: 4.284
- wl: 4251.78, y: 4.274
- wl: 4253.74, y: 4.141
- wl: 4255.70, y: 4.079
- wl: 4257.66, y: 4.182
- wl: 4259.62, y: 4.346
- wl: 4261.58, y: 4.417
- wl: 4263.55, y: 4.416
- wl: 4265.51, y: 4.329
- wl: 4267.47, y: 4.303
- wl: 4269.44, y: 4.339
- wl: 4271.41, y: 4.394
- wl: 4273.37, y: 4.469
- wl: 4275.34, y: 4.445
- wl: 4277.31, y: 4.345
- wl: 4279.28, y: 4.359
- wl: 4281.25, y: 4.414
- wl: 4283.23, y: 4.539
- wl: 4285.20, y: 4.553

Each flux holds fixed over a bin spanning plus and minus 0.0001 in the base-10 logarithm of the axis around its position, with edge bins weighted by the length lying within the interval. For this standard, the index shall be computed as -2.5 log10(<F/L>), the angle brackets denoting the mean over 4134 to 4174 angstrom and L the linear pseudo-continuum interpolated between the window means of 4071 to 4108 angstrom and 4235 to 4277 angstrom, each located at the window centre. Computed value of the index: 0.10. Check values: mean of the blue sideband 5.42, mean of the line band 4.57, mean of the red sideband 4.34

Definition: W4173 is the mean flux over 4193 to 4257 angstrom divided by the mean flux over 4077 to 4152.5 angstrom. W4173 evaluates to 0.85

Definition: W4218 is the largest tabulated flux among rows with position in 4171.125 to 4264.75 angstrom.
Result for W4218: 4.848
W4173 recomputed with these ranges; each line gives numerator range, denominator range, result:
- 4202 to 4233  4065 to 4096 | 0.82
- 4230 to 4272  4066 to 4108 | 0.80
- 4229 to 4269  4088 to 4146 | 0.85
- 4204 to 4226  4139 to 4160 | 0.95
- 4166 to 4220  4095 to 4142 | 0.87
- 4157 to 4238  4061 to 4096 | 0.83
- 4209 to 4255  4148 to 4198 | 0.97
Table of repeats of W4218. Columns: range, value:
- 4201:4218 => 4.526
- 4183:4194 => 4.391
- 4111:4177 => 5.233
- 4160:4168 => 4.476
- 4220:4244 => 4.591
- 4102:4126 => 5.468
